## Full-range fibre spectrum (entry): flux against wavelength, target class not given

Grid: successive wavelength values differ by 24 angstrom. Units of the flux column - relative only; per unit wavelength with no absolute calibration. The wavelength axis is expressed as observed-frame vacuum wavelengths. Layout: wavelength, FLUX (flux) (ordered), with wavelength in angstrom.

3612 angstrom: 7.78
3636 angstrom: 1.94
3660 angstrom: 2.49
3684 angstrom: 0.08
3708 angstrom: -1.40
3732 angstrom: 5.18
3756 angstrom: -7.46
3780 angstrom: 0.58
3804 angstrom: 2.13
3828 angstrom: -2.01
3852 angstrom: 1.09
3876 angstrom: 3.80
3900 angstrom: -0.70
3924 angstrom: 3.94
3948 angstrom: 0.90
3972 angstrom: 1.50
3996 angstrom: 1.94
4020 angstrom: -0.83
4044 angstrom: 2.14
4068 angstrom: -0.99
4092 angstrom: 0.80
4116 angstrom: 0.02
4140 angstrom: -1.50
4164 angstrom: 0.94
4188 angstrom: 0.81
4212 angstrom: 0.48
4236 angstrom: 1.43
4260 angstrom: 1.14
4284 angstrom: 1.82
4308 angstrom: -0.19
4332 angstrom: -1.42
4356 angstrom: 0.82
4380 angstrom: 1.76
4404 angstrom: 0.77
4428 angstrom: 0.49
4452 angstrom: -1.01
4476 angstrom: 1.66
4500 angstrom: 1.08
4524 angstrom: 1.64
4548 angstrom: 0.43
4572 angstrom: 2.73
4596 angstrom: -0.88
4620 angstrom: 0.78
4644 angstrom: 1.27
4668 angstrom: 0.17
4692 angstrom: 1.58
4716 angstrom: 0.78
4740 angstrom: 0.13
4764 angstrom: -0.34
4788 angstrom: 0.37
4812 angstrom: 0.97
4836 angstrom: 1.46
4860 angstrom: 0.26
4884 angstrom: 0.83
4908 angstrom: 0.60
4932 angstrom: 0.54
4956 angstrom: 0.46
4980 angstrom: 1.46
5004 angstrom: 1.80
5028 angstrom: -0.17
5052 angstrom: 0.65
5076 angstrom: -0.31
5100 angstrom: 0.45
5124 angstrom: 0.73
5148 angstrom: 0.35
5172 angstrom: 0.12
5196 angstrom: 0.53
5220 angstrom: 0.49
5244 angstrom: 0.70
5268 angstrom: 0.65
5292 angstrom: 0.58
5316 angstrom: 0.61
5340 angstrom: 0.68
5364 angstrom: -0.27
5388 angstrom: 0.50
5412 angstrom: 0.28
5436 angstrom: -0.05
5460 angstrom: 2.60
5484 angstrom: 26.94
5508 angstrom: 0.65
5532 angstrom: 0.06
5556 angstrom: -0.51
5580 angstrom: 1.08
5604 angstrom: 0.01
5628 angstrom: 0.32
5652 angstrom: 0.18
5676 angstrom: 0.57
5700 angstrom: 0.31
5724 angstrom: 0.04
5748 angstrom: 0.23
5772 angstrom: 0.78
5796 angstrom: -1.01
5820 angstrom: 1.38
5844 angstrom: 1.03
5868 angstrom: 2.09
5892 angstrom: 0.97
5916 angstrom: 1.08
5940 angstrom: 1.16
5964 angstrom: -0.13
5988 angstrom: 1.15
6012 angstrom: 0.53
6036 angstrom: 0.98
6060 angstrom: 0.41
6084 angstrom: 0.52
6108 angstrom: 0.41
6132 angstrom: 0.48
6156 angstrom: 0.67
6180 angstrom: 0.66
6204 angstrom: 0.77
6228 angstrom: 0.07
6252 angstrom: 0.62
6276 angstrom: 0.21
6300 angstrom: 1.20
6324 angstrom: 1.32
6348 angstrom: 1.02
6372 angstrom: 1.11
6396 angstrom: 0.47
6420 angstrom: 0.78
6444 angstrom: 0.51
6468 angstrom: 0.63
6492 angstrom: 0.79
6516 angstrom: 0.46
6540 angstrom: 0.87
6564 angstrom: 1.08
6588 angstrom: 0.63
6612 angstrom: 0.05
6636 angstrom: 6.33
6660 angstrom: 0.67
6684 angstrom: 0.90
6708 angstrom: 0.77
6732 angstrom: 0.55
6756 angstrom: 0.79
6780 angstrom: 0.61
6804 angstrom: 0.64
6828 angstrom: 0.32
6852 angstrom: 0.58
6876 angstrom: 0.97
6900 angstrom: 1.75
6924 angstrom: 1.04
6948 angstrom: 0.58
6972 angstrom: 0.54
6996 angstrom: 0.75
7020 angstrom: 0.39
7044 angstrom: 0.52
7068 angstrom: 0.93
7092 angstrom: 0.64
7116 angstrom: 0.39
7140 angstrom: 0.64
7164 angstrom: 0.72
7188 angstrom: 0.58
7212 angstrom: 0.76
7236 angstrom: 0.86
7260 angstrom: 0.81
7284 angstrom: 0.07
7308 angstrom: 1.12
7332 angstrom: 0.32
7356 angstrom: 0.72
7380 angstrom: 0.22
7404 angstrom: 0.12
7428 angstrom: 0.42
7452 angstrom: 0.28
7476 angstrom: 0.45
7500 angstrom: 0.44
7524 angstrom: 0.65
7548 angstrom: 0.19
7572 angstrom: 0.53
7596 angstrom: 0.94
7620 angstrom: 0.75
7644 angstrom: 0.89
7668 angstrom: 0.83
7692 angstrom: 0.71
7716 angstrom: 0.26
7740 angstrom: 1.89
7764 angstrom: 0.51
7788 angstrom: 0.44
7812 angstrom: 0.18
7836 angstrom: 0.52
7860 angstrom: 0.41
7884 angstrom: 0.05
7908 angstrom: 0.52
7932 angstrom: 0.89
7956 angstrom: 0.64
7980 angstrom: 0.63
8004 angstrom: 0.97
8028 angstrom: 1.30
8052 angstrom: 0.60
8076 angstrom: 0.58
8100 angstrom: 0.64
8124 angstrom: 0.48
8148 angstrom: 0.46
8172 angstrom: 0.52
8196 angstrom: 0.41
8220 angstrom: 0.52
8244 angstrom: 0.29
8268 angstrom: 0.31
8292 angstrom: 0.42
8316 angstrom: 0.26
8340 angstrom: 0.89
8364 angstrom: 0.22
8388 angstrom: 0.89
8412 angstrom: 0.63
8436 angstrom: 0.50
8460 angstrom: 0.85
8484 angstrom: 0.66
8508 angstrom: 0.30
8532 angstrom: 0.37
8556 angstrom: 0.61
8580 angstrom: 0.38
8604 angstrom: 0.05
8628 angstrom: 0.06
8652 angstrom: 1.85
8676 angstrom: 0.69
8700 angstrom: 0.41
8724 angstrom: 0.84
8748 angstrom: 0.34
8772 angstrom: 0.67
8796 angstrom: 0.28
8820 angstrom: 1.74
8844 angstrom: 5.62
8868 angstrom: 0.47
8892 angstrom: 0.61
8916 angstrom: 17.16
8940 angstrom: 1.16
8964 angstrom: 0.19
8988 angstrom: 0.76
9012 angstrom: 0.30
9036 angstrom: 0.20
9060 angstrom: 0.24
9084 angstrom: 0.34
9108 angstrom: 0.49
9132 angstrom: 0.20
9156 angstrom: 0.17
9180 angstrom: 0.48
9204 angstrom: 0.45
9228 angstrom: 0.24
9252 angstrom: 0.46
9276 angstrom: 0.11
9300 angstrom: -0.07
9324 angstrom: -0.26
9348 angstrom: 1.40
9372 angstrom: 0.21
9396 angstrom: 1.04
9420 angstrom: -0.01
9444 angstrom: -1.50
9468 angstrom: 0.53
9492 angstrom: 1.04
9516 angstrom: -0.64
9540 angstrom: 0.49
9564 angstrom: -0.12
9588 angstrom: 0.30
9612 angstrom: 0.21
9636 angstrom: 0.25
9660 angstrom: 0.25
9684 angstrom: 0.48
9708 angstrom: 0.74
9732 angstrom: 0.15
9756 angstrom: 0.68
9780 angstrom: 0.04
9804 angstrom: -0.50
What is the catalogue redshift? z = 0.781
